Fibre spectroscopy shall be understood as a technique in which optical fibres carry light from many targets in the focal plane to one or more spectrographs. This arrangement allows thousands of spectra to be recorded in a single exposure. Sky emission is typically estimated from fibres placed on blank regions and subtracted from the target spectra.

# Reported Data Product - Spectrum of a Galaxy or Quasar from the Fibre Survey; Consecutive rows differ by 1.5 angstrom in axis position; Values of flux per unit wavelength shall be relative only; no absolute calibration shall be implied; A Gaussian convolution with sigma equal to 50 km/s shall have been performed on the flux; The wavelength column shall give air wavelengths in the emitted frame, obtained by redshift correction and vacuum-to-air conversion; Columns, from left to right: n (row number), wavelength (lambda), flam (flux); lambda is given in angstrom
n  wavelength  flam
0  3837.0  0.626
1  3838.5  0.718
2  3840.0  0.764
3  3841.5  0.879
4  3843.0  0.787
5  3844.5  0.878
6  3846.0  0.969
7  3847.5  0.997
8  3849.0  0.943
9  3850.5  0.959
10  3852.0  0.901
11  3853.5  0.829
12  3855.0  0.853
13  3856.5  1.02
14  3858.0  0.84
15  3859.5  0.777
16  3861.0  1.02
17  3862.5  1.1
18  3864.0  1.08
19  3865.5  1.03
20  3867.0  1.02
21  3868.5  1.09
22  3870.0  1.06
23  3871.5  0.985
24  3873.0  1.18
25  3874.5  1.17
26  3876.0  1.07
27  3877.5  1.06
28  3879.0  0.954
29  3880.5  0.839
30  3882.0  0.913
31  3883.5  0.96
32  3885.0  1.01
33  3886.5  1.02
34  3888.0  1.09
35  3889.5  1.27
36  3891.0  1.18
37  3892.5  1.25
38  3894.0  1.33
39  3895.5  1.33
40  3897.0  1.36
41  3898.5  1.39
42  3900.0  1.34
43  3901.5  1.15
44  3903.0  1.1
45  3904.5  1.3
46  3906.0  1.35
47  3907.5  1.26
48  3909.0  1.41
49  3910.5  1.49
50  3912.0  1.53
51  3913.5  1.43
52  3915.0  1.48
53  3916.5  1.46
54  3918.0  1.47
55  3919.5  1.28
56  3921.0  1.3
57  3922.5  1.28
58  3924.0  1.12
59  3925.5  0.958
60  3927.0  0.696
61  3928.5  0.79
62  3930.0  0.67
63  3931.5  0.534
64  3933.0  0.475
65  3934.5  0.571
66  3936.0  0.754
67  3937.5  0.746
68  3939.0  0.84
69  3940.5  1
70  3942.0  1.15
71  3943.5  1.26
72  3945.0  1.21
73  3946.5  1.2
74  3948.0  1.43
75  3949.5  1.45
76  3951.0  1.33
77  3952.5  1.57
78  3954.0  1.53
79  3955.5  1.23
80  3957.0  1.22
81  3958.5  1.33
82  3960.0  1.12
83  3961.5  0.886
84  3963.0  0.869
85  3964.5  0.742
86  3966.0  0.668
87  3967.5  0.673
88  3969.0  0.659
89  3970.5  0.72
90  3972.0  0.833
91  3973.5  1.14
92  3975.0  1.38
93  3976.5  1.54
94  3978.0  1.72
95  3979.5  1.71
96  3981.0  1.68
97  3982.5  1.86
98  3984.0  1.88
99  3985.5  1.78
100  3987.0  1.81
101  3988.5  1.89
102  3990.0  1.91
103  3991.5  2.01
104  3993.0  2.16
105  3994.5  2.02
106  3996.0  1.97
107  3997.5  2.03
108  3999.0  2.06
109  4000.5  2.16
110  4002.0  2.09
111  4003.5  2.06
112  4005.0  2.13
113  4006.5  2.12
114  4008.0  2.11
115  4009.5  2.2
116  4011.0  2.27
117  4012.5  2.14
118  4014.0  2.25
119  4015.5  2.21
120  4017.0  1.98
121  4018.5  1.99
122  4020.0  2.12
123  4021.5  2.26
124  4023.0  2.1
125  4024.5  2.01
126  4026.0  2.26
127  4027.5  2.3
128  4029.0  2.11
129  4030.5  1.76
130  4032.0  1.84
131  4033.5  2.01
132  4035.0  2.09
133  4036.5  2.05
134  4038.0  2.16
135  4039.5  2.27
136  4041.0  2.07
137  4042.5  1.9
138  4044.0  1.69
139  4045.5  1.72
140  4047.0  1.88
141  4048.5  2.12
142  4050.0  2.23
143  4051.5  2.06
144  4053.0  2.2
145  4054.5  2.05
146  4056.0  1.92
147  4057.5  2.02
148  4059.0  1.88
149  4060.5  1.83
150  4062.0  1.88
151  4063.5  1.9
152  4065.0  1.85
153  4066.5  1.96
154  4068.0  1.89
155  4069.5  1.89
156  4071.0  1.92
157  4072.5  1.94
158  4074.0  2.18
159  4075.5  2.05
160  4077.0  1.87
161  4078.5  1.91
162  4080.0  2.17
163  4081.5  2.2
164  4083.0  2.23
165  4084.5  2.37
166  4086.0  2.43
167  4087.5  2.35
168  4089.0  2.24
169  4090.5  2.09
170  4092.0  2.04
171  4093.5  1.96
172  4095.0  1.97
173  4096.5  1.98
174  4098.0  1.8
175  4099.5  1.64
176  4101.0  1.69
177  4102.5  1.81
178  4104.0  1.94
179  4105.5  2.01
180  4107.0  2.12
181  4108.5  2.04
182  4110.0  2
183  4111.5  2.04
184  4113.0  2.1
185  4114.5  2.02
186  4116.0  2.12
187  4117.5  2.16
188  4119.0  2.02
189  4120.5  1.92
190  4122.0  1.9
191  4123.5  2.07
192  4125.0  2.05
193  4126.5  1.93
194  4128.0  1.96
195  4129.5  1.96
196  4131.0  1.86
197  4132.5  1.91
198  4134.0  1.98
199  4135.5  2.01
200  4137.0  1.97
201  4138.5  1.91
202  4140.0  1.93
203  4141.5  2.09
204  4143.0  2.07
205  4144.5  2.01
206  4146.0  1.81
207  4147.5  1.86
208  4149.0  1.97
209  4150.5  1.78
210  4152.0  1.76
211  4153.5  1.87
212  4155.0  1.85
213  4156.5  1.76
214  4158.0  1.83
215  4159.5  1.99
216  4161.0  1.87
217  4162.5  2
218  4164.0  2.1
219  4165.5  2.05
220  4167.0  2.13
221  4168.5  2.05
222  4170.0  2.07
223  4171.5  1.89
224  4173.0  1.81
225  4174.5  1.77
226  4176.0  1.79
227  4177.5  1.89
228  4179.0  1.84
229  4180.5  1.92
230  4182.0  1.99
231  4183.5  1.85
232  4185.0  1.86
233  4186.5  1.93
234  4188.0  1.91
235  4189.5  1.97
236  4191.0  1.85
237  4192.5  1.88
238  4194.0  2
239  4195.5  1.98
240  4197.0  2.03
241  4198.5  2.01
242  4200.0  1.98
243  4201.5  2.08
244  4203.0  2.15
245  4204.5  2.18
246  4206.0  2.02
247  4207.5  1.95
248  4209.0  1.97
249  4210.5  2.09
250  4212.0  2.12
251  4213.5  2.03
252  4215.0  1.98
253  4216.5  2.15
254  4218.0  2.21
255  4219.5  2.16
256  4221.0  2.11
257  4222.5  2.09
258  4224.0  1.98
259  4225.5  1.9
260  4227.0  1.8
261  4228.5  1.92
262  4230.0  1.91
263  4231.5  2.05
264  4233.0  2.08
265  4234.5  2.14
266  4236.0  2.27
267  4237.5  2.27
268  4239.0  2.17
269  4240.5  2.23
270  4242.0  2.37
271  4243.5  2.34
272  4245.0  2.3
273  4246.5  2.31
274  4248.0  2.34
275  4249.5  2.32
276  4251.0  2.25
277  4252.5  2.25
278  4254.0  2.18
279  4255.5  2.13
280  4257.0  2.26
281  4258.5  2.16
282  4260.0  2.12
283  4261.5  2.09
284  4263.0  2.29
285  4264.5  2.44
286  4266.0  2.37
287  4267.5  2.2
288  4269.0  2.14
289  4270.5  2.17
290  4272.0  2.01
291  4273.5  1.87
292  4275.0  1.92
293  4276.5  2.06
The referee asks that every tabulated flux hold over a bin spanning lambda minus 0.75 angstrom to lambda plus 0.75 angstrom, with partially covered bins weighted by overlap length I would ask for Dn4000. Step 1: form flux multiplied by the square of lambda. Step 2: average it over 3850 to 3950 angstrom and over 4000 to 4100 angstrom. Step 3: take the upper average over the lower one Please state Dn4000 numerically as 2.02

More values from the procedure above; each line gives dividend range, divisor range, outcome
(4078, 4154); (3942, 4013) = 1.37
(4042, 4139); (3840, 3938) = 2.07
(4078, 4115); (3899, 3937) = 1.99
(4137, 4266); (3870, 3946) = 2.12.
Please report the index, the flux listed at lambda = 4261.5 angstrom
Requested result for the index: 2.09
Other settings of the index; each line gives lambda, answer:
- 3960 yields 1.12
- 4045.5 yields 1.72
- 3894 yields 1.33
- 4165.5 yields 2.05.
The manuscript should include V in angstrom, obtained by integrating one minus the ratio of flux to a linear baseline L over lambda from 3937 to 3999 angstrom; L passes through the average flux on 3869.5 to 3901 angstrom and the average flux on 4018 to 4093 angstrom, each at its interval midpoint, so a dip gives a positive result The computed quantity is 8.2 angstrom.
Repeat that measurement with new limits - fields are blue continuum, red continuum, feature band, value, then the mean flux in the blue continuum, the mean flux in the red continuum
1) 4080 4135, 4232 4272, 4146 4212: 5.8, 2.03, 2.23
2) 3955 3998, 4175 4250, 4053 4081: -4.9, 1.43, 2.05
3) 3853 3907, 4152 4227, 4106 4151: -4.7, 1.09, 1.97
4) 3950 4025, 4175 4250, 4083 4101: -2.1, 1.68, 2.05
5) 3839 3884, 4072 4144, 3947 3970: 4.4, 0.963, 2.02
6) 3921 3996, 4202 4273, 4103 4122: -3.2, 1.23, 2.15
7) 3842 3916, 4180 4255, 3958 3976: 5.8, 1.11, 2.08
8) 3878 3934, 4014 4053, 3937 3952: 2.7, 1.15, 2.05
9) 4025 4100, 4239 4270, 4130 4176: 4.3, 2.02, 2.25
